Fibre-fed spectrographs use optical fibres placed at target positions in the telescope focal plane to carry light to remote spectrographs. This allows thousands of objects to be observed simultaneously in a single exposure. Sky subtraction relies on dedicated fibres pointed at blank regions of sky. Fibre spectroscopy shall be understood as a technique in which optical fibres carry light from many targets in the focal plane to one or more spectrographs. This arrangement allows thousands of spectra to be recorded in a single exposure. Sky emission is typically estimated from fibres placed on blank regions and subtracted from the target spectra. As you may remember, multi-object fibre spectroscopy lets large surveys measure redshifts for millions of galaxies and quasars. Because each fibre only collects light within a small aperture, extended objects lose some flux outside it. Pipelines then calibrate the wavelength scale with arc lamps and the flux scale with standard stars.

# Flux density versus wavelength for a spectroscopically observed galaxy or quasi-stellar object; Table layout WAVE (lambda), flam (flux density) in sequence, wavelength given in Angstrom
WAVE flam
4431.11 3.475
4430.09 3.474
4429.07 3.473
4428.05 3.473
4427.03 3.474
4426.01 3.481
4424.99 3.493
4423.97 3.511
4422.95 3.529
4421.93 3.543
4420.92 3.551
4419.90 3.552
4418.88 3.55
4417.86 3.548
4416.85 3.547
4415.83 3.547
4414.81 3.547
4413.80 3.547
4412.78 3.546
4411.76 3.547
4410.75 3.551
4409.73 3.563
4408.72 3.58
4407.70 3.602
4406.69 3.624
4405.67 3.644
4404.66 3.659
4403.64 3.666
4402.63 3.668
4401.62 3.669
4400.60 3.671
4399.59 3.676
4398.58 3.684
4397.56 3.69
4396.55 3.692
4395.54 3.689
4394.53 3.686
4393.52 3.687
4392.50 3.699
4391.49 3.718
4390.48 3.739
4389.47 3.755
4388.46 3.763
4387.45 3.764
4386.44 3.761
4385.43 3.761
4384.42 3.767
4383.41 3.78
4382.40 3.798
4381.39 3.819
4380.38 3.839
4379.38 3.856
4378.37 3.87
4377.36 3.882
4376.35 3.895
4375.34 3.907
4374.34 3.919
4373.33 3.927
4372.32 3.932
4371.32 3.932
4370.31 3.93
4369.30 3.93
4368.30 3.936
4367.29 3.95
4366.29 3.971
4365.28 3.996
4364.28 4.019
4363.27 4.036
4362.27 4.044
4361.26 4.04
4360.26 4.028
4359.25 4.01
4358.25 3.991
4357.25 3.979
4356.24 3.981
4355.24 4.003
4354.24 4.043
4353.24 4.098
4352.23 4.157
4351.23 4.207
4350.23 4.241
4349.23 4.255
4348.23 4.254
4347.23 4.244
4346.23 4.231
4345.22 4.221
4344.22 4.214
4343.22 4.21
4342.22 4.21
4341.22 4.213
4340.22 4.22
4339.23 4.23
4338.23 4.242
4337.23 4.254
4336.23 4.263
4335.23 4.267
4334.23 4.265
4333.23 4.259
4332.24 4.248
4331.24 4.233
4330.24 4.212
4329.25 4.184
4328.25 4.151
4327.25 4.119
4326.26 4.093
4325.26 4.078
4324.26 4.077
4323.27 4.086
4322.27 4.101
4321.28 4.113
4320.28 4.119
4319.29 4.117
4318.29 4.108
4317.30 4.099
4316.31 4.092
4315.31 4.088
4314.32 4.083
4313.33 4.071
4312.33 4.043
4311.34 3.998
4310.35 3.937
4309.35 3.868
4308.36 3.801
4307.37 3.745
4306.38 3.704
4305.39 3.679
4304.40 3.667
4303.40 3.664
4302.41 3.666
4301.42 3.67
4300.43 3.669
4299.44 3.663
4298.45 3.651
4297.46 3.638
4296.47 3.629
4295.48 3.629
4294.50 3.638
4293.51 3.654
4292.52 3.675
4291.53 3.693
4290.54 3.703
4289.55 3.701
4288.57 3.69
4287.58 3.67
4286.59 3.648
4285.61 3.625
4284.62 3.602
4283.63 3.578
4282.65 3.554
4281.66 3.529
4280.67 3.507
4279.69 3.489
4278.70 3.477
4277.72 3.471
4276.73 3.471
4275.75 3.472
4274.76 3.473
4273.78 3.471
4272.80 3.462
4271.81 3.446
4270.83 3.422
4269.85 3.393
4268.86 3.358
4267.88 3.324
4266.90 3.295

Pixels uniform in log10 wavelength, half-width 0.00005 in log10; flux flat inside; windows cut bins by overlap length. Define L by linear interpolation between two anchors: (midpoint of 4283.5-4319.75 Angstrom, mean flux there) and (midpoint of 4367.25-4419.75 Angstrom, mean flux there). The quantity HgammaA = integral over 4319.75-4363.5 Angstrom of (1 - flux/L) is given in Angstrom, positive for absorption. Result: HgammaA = -4.62 Angstrom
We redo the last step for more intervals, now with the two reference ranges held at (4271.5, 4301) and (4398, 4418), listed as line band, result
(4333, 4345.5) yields -2.2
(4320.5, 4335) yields -2.3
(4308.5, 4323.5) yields -1.9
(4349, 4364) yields -2.0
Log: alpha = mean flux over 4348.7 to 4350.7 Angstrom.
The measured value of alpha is 4.25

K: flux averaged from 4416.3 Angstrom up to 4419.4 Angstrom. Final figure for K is 3.55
